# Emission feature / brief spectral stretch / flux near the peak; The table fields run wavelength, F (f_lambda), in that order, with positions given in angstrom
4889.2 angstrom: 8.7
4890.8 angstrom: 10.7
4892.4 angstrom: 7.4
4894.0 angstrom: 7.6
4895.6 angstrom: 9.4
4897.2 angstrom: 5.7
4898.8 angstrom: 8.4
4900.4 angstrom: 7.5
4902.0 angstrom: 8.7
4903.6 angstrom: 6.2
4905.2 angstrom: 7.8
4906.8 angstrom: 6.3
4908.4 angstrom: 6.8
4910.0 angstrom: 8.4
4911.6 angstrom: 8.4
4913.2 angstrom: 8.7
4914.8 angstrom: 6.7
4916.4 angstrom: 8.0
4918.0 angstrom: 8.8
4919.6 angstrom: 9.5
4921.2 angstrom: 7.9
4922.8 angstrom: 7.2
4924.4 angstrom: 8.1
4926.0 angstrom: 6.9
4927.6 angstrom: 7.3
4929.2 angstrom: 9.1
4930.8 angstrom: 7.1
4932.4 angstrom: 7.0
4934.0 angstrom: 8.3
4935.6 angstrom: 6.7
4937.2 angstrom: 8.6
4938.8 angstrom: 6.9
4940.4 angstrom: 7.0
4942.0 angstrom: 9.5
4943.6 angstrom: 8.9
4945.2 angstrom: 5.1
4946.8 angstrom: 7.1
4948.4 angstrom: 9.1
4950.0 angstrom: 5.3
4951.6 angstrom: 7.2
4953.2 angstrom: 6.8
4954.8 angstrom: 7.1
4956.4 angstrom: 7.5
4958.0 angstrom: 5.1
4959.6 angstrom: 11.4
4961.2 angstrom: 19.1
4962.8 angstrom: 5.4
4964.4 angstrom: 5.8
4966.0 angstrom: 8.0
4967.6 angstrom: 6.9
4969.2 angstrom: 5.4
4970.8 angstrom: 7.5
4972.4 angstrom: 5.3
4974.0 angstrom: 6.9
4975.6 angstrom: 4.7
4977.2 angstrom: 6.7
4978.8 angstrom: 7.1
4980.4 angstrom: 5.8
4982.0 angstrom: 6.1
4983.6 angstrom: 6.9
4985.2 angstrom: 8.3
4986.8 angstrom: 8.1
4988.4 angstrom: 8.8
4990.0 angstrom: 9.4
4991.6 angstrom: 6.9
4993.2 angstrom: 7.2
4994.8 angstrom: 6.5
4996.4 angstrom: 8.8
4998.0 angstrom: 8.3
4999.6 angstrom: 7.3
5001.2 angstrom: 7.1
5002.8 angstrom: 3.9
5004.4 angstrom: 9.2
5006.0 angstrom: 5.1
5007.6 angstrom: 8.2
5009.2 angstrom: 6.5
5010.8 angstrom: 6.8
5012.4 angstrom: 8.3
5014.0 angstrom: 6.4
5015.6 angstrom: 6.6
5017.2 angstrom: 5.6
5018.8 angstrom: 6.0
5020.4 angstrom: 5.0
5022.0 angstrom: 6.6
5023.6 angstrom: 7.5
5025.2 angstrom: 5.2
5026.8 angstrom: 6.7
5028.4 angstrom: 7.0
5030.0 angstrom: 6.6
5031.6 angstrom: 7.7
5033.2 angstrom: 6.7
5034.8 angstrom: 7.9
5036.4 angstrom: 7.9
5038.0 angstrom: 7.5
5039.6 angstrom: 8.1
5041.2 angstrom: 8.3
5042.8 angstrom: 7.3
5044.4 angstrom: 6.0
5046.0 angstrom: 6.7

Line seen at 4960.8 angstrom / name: Hbeta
